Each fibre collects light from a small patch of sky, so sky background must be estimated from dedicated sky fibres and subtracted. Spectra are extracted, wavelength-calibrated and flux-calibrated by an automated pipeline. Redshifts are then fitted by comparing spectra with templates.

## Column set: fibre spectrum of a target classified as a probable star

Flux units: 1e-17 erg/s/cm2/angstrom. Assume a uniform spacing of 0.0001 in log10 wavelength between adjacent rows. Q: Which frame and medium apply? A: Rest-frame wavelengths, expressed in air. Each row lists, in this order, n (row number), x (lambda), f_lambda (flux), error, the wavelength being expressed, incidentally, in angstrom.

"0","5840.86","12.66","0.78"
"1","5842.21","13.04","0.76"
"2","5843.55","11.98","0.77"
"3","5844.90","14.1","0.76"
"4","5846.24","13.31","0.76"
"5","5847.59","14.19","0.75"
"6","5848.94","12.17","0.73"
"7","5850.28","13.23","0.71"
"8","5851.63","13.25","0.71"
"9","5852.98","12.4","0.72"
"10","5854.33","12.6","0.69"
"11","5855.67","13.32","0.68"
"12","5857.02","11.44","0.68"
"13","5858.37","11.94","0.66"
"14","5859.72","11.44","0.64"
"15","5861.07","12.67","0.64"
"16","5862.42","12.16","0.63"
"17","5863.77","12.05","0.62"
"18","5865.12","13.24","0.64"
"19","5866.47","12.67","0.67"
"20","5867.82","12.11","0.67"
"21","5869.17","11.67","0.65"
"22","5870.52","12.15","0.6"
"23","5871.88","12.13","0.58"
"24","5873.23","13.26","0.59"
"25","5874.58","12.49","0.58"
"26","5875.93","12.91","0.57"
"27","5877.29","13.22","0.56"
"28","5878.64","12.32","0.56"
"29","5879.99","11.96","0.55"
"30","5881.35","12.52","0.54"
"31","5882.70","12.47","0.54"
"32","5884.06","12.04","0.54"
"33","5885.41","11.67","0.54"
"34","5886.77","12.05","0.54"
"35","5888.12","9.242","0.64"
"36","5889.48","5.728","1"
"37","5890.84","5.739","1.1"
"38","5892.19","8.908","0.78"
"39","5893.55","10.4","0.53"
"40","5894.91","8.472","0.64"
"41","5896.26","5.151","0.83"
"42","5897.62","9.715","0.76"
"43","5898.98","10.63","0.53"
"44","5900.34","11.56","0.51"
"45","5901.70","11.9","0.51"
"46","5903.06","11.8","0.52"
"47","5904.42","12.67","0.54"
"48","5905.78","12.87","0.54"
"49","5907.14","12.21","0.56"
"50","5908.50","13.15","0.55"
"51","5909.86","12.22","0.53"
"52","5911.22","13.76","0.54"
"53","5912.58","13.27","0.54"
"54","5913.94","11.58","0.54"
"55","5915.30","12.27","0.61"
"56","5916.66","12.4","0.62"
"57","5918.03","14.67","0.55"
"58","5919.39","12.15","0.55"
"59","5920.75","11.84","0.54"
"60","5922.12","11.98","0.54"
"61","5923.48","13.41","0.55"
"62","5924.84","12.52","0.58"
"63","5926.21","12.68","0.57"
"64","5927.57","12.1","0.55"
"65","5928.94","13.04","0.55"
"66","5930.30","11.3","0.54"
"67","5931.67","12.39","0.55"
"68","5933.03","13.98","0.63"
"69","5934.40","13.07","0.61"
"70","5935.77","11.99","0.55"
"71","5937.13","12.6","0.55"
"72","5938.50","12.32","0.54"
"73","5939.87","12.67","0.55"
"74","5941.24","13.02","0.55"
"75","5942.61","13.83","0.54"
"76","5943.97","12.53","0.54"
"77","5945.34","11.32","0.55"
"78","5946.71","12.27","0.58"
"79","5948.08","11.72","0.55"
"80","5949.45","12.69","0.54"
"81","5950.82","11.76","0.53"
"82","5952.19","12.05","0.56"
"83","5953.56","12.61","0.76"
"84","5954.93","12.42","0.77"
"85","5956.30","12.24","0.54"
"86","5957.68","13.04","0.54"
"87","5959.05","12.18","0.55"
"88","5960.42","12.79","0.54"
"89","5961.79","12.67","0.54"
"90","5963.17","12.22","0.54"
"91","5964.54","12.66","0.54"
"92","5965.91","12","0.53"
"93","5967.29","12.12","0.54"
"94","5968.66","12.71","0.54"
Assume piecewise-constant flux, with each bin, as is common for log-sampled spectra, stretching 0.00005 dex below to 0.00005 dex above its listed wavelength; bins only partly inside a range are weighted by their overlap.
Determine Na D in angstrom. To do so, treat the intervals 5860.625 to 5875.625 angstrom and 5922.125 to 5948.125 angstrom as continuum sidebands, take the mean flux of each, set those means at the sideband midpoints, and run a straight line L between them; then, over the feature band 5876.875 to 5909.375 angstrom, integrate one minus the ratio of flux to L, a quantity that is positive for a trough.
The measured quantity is 4.5 angstrom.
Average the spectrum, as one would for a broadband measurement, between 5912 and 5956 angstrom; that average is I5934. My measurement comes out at 12.5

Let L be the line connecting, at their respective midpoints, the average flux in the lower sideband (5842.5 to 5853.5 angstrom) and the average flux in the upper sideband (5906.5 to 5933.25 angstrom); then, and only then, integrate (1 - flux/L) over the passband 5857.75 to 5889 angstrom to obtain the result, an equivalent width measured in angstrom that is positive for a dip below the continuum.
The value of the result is 1.9 angstrom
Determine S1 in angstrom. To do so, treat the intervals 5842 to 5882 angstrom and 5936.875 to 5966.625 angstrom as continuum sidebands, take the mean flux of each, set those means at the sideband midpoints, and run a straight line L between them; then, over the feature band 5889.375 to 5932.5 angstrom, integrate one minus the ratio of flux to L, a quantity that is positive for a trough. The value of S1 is 3.5 angstrom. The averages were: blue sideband 12.6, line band 11.5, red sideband 12.4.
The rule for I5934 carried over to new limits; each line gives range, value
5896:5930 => 12.1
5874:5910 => 10.9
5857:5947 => 11.9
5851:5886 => 12.4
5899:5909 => 12.2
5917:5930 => 12.7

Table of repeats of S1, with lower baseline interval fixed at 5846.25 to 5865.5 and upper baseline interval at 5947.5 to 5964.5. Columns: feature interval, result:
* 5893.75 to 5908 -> 2.0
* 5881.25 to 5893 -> 2.4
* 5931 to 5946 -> -0.3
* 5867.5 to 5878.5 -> 0.1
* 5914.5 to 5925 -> -0.2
